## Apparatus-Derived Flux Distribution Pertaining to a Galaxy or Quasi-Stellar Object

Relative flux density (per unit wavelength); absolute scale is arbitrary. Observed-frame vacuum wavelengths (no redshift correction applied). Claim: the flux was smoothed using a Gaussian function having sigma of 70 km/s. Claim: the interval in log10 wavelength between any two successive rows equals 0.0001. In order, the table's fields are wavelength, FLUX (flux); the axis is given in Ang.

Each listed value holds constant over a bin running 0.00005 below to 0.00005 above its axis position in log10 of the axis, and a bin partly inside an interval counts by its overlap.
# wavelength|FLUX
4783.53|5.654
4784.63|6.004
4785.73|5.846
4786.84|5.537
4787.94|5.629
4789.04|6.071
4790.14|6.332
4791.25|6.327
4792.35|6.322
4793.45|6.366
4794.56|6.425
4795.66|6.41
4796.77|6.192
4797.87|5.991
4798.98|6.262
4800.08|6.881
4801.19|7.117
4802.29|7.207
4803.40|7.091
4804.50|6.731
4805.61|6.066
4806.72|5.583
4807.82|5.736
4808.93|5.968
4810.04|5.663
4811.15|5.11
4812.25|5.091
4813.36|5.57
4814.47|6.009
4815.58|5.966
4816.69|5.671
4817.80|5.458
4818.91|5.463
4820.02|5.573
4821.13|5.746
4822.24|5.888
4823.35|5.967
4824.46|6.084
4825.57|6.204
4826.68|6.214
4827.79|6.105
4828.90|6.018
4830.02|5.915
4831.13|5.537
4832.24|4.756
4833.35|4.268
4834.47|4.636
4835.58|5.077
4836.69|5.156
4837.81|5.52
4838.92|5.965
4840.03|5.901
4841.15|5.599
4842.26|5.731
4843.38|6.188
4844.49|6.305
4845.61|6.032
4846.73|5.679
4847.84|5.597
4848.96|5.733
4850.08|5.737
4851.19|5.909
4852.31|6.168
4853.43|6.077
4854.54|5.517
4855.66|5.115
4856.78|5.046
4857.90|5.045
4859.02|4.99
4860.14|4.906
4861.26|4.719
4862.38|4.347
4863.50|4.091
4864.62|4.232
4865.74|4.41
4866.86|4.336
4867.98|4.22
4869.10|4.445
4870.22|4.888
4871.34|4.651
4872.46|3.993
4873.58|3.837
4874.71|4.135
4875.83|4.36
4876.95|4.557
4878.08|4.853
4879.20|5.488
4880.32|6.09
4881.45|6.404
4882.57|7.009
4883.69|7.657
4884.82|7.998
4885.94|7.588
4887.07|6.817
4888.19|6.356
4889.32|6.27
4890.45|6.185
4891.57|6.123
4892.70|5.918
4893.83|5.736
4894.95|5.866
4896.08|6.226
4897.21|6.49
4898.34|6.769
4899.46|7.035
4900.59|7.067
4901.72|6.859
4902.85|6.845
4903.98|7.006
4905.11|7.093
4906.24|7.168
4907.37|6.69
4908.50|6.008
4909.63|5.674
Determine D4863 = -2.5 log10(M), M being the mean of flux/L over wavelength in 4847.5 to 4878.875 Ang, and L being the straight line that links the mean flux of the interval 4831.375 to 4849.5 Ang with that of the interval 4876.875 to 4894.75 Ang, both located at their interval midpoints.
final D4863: 0.21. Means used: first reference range 5.51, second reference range 6.35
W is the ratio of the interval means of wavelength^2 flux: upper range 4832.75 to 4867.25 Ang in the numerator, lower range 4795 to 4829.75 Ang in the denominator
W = 0.89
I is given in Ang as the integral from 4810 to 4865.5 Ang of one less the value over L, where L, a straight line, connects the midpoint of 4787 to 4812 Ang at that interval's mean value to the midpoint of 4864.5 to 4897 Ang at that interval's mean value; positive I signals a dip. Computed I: 4.0 Ang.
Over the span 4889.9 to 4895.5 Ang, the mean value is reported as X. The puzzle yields 5.97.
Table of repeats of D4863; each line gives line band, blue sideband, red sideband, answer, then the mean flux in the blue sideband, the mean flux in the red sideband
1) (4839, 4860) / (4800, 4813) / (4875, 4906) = 0.108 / 6.15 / 6.38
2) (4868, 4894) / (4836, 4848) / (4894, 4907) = 0.135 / 5.79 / 6.73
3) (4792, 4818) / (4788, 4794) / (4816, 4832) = -0.011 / 6.24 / 5.83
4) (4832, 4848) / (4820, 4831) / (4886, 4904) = 0.108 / 5.97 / 6.49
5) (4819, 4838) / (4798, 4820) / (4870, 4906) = 0.088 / 6.02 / 6.09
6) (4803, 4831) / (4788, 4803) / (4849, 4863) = 0.030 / 6.43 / 5.31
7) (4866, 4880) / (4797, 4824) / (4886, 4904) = 0.373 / 5.99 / 6.49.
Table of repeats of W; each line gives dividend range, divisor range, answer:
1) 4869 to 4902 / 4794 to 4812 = 0.98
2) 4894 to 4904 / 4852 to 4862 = 1.29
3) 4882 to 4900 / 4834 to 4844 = 1.22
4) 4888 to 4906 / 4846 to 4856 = 1.15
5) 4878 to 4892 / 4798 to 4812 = 1.09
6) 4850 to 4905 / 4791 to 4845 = 0.98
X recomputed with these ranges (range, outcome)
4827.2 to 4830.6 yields 6.01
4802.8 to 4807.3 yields 6.37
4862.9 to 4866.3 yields 4.25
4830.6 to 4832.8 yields 5.15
